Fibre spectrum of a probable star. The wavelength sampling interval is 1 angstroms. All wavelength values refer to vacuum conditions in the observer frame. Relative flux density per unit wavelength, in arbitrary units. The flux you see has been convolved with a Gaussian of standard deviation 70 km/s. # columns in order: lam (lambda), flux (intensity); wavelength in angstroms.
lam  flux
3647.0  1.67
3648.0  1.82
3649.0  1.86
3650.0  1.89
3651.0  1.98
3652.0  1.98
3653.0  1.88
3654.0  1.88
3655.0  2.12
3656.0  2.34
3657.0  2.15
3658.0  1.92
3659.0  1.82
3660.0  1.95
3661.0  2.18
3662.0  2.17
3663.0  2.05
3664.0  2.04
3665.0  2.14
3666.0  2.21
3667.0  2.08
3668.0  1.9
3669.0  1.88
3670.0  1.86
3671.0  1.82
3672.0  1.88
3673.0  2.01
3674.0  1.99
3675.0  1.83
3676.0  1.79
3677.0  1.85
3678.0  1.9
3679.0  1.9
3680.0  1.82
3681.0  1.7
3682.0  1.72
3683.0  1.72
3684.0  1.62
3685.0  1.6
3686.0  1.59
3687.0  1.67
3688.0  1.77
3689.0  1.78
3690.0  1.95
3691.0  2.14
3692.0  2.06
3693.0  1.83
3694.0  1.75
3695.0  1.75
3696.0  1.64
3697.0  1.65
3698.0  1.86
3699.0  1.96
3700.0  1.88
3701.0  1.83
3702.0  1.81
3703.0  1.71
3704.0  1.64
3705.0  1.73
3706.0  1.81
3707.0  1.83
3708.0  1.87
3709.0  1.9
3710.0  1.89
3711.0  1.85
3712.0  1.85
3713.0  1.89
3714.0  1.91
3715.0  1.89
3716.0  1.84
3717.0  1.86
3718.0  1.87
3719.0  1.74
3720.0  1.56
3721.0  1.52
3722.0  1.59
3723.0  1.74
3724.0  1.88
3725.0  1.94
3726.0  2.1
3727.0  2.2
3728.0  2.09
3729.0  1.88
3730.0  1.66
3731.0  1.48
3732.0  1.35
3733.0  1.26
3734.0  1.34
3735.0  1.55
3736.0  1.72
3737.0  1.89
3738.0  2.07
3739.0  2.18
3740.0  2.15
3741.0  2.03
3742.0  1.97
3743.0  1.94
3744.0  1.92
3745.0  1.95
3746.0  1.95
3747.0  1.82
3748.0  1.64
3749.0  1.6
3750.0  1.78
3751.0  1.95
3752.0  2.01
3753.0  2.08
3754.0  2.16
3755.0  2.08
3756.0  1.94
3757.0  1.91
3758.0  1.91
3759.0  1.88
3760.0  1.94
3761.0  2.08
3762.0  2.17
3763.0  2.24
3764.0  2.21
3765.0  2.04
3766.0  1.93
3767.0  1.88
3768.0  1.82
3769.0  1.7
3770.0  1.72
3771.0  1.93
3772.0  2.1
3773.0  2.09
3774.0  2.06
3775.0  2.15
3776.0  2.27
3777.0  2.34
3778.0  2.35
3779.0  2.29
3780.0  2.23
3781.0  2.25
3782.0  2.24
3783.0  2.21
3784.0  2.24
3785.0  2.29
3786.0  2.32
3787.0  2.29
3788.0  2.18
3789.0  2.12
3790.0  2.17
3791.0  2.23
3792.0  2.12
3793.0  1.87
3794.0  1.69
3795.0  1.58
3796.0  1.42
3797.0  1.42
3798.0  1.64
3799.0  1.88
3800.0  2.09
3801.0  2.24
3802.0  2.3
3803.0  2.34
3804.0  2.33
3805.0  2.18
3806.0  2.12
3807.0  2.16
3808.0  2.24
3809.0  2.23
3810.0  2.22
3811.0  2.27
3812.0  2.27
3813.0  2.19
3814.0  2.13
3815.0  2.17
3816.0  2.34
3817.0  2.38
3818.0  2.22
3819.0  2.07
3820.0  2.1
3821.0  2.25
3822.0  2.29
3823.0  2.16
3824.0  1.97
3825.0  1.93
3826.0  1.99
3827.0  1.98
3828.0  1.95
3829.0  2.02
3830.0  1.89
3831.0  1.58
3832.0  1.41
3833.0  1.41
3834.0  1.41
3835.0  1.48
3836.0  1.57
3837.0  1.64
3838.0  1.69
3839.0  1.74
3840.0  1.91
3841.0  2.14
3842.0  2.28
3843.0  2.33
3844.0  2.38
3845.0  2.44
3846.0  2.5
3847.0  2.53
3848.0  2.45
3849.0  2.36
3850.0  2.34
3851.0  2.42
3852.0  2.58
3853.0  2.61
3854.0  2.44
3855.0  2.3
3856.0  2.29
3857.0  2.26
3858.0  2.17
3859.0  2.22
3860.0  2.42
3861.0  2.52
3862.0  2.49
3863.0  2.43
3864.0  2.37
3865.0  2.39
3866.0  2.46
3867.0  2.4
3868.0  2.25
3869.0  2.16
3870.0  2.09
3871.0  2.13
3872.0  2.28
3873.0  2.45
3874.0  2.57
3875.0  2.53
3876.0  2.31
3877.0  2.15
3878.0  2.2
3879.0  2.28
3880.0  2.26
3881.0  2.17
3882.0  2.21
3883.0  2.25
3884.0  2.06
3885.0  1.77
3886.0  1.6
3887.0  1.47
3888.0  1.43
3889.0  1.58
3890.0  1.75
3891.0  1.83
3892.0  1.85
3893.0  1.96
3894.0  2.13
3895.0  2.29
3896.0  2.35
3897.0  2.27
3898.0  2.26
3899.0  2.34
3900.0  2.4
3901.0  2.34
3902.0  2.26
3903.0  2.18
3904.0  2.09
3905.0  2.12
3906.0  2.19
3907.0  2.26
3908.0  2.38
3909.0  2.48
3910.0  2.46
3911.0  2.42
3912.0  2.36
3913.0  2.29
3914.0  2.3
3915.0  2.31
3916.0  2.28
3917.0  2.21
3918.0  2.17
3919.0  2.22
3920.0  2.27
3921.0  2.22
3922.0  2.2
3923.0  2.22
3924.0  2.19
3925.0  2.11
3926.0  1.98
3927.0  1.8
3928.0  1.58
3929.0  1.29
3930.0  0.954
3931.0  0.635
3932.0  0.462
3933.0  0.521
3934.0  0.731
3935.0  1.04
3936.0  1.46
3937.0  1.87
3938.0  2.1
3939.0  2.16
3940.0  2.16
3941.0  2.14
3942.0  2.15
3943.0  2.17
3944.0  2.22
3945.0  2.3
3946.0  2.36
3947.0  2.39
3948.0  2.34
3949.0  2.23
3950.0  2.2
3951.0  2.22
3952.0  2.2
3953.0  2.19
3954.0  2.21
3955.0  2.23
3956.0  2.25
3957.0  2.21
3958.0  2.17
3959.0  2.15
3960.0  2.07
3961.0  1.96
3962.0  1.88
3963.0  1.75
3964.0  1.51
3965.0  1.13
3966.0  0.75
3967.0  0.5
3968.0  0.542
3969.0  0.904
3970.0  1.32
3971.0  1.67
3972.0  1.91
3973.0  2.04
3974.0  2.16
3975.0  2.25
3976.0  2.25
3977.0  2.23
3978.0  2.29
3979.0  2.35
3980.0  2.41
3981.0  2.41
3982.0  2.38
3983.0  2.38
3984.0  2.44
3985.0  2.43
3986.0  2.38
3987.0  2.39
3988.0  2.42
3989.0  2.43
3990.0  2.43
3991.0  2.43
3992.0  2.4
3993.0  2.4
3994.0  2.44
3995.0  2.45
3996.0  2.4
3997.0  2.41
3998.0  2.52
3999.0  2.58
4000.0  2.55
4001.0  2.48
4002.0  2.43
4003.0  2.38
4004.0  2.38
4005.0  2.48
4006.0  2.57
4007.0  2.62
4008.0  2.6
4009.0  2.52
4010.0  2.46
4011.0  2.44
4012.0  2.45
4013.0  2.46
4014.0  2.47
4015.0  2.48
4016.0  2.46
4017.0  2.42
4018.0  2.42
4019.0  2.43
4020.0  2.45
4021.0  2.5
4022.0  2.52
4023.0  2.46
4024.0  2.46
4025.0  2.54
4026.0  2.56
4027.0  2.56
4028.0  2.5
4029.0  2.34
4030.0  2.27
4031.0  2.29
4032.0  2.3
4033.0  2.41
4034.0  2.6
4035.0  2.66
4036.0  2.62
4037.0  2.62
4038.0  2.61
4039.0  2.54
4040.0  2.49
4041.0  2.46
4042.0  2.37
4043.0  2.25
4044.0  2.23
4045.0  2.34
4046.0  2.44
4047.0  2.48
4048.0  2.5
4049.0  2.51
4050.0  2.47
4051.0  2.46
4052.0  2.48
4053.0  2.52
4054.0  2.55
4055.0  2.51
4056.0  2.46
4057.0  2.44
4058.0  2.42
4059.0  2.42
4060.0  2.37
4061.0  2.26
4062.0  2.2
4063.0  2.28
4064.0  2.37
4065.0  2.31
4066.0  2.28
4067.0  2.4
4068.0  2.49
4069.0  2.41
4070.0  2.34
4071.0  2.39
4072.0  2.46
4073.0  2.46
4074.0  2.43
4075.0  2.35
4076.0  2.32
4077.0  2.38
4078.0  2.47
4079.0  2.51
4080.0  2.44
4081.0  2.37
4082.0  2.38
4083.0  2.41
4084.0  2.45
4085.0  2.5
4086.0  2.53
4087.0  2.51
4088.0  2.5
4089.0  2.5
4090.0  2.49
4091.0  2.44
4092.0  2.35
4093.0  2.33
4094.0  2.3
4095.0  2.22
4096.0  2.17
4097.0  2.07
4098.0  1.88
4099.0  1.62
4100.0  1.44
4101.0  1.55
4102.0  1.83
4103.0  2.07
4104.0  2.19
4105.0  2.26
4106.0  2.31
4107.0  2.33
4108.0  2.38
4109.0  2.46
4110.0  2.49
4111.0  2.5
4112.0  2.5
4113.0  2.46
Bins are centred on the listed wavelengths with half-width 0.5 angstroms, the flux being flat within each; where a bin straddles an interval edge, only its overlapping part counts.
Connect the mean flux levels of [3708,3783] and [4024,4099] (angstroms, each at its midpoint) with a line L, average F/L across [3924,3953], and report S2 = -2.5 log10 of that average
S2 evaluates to 0.23 mag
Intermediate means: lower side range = 1.92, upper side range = 2.41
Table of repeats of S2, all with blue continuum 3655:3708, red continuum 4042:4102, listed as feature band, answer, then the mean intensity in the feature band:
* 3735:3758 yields 0.012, 1.93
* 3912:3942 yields 0.199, 1.8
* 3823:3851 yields 0.041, 1.99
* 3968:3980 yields 0.170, 1.9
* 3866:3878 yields -0.099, 2.3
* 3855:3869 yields -0.126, 2.35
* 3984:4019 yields -0.092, 2.46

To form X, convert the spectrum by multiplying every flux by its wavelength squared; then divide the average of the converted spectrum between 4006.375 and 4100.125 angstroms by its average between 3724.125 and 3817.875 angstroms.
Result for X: 1.4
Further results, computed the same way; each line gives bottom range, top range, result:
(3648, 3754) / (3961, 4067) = 1.46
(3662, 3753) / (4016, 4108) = 1.55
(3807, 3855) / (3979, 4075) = 1.28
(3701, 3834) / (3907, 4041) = 1.23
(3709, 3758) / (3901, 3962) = 1.22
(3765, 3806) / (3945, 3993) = 1.09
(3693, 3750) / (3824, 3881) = 1.29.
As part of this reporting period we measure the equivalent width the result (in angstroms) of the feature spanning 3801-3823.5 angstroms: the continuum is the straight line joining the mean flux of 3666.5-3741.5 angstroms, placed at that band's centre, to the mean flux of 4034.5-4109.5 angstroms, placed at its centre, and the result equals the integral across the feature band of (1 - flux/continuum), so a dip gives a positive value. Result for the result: -2.9 angstroms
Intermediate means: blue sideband 1.81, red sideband 2.35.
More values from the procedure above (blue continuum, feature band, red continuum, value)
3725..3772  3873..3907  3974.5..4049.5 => 1.2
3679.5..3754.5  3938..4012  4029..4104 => 1.5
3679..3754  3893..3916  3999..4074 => -1.1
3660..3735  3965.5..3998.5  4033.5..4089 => 3.0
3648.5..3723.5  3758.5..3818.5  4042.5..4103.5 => -3.4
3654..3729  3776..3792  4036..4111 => -2.1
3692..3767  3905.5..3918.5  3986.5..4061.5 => -0.5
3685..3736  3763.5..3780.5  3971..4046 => -1.4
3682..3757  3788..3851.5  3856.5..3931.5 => -1.5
